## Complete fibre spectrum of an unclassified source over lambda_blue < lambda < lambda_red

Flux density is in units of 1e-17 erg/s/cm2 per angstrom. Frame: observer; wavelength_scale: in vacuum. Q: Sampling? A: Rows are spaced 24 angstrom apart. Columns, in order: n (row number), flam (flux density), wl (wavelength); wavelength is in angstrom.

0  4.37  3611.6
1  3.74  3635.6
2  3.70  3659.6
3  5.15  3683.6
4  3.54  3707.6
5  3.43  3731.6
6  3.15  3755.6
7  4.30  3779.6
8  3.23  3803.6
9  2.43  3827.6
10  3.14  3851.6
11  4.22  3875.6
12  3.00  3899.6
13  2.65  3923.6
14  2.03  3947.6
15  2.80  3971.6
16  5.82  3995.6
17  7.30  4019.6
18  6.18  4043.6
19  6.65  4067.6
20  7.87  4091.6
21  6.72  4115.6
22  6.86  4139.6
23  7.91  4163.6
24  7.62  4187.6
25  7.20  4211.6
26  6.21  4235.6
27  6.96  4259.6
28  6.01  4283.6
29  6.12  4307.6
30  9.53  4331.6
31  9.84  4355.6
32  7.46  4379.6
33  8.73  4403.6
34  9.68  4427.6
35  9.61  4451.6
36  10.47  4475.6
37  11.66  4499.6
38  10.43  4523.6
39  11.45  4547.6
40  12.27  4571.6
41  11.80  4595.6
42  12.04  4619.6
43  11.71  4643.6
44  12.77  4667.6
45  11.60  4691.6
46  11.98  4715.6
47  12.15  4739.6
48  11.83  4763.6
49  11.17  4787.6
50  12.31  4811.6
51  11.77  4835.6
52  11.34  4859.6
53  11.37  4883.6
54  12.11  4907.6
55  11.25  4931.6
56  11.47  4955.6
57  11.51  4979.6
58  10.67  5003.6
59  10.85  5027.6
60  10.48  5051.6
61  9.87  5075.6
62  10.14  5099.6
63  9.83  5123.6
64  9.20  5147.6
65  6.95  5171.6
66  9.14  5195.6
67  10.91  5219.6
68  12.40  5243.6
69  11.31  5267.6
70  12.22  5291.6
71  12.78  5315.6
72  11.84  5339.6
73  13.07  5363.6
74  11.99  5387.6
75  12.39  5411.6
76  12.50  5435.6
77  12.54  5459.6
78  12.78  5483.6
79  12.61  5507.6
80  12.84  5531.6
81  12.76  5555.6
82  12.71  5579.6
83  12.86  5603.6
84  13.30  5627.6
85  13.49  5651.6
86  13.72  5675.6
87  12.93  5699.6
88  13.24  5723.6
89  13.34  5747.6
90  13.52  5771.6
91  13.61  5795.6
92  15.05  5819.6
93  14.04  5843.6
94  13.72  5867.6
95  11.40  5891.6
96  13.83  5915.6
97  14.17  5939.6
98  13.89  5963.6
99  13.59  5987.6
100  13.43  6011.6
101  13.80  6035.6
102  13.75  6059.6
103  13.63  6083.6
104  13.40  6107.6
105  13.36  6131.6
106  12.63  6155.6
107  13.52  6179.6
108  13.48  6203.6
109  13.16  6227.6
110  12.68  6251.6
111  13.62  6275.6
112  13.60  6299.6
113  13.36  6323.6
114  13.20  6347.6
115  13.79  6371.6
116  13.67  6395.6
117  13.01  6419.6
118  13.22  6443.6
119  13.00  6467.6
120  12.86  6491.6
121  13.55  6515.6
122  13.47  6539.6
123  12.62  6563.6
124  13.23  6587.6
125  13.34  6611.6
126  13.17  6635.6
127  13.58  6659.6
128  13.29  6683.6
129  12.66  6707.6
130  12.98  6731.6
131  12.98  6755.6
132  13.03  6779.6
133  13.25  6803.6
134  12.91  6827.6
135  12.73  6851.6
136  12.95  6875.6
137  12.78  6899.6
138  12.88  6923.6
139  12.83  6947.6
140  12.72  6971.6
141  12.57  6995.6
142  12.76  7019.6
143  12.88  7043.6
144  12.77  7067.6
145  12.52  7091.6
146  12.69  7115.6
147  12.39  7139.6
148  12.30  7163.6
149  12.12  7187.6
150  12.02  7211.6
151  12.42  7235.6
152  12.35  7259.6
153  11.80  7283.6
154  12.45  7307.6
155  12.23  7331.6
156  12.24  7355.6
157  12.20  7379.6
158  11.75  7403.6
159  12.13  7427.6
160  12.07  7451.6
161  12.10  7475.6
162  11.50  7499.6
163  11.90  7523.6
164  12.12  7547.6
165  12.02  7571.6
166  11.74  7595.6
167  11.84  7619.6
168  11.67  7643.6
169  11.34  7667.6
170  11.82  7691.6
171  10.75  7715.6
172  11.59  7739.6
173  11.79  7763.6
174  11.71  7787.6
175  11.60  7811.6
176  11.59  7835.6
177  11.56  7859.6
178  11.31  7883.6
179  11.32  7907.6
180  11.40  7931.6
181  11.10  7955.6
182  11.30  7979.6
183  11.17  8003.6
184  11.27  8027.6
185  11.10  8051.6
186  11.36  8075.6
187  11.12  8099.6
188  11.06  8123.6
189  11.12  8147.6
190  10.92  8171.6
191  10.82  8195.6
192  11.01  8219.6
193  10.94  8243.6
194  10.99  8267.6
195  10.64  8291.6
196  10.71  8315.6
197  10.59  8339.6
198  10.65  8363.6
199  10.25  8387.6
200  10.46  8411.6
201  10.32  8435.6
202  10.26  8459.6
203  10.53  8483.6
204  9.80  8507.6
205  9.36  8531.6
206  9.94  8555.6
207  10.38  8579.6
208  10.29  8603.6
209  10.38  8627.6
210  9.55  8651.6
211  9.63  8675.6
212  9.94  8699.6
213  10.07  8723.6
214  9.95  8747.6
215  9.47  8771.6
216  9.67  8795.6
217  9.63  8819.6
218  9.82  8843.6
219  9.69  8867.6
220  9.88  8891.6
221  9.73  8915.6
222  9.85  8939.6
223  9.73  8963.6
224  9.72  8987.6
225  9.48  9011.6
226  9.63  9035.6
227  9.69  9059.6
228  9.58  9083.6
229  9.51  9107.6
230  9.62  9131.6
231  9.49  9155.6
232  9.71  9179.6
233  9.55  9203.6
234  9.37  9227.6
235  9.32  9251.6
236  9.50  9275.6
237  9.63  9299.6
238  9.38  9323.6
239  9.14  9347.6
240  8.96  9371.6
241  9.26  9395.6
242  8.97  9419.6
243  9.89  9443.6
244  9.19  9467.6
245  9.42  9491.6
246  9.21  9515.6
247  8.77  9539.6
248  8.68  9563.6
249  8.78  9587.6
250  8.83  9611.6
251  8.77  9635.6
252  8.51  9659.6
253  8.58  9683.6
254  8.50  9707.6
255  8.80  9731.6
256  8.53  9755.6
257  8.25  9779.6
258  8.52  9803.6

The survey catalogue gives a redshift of 0.000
